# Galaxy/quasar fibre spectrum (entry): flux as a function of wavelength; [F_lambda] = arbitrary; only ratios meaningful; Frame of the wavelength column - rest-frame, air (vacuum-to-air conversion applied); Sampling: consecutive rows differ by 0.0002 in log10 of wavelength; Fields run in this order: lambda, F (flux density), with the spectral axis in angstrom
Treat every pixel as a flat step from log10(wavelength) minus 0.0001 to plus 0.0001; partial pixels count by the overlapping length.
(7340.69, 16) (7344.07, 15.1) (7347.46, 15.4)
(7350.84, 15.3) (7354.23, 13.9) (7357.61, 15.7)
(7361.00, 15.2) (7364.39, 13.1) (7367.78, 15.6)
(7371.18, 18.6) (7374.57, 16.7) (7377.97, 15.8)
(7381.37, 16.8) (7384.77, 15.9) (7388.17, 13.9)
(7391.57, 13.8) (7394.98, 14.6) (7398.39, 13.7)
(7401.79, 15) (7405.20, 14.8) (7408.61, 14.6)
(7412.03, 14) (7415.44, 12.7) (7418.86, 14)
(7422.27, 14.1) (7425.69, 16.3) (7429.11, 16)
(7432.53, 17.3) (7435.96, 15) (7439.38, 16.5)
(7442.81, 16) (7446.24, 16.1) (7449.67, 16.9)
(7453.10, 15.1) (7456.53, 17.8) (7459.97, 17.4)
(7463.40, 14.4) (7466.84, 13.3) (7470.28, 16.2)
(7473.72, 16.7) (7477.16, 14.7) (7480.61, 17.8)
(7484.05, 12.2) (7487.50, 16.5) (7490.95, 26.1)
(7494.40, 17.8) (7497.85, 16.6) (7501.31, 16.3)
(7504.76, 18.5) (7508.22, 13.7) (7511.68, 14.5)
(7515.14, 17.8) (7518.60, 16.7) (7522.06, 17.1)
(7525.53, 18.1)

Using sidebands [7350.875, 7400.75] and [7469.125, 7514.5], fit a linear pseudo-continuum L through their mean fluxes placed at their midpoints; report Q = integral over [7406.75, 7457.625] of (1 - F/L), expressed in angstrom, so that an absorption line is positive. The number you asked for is 1.7 angstrom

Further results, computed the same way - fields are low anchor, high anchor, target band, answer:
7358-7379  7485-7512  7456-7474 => 1.3 angstrom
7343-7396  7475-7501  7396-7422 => 3.0 angstrom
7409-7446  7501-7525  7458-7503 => -1.8 angstrom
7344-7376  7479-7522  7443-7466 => 0.5 angstrom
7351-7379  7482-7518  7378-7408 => 1.9 angstrom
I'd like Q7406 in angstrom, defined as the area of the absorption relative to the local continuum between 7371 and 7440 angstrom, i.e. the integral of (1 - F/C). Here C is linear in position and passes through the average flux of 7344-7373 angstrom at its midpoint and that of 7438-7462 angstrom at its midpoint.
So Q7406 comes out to 3.4 angstrom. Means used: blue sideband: 15.3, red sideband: 16.5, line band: 15.1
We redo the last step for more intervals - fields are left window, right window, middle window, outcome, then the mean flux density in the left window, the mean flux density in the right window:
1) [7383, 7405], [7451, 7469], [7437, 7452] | -0.9 angstrom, 14.5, 15.6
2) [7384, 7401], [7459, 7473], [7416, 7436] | -0.7 angstrom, 14.3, 15.3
